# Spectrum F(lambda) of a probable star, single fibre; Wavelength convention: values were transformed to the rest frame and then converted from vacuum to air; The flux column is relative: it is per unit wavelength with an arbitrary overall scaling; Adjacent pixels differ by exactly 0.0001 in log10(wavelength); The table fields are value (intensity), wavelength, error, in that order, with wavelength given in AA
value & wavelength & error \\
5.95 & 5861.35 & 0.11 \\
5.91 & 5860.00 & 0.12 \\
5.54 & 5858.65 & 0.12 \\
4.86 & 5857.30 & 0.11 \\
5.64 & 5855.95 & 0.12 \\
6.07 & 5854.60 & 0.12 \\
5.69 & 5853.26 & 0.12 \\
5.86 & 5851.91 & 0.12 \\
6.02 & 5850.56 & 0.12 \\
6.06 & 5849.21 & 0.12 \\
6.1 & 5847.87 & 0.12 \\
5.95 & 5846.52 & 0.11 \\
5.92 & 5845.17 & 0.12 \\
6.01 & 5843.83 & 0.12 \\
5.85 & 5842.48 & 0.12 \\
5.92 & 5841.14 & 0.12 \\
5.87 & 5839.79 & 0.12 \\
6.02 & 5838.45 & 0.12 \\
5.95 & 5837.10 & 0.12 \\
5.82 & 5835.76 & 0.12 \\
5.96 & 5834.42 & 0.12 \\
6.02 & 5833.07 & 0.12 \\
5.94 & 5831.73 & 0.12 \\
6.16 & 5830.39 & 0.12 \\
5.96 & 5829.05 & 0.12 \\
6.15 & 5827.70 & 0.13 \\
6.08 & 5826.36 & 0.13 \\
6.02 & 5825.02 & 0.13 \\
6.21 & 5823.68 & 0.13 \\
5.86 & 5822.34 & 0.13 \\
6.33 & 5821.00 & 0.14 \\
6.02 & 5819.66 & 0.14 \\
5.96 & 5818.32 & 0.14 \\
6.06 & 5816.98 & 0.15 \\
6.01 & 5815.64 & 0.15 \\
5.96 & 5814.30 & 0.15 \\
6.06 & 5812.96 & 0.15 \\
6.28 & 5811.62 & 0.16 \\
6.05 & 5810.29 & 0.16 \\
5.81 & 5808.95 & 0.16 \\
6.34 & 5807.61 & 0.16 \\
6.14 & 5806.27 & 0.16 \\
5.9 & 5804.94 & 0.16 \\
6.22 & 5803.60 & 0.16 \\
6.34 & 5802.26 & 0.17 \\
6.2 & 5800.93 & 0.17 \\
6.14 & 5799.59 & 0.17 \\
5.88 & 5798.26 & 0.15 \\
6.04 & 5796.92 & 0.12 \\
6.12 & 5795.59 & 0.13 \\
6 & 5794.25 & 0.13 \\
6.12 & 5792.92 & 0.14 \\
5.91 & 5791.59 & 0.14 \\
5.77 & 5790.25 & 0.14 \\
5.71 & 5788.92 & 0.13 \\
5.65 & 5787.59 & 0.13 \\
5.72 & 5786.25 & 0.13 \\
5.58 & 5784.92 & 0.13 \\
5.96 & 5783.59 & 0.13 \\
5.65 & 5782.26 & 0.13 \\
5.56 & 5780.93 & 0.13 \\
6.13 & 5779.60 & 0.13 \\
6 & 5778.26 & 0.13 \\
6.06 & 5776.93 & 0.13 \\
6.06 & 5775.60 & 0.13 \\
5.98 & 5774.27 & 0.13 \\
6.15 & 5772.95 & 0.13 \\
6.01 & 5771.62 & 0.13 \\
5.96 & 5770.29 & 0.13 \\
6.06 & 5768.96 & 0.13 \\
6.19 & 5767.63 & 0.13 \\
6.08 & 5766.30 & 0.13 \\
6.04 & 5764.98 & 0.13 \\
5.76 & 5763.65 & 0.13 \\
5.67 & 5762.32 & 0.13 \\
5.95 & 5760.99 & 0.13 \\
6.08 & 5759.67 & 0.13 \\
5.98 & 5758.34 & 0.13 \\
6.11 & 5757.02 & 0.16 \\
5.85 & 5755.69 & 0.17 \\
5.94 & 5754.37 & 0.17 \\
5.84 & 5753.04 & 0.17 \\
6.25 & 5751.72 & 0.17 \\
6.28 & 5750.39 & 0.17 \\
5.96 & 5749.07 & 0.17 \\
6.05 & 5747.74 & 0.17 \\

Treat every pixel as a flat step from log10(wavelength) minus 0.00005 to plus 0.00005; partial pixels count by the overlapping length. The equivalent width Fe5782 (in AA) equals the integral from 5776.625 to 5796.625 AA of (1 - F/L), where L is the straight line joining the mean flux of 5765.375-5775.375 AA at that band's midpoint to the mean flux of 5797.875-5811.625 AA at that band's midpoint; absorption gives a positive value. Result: 0.8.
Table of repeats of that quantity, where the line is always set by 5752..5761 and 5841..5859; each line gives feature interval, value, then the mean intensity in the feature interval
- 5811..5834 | -0.8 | 6.06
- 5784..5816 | -0.5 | 6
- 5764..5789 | 0.1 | 5.93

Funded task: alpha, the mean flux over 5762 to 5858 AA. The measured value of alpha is 5.97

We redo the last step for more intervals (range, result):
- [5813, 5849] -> 6.01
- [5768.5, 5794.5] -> 5.9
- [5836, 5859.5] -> 5.84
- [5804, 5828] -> 6.07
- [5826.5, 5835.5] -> 6.02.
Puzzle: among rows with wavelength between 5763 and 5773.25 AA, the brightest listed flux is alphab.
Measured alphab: 6.19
